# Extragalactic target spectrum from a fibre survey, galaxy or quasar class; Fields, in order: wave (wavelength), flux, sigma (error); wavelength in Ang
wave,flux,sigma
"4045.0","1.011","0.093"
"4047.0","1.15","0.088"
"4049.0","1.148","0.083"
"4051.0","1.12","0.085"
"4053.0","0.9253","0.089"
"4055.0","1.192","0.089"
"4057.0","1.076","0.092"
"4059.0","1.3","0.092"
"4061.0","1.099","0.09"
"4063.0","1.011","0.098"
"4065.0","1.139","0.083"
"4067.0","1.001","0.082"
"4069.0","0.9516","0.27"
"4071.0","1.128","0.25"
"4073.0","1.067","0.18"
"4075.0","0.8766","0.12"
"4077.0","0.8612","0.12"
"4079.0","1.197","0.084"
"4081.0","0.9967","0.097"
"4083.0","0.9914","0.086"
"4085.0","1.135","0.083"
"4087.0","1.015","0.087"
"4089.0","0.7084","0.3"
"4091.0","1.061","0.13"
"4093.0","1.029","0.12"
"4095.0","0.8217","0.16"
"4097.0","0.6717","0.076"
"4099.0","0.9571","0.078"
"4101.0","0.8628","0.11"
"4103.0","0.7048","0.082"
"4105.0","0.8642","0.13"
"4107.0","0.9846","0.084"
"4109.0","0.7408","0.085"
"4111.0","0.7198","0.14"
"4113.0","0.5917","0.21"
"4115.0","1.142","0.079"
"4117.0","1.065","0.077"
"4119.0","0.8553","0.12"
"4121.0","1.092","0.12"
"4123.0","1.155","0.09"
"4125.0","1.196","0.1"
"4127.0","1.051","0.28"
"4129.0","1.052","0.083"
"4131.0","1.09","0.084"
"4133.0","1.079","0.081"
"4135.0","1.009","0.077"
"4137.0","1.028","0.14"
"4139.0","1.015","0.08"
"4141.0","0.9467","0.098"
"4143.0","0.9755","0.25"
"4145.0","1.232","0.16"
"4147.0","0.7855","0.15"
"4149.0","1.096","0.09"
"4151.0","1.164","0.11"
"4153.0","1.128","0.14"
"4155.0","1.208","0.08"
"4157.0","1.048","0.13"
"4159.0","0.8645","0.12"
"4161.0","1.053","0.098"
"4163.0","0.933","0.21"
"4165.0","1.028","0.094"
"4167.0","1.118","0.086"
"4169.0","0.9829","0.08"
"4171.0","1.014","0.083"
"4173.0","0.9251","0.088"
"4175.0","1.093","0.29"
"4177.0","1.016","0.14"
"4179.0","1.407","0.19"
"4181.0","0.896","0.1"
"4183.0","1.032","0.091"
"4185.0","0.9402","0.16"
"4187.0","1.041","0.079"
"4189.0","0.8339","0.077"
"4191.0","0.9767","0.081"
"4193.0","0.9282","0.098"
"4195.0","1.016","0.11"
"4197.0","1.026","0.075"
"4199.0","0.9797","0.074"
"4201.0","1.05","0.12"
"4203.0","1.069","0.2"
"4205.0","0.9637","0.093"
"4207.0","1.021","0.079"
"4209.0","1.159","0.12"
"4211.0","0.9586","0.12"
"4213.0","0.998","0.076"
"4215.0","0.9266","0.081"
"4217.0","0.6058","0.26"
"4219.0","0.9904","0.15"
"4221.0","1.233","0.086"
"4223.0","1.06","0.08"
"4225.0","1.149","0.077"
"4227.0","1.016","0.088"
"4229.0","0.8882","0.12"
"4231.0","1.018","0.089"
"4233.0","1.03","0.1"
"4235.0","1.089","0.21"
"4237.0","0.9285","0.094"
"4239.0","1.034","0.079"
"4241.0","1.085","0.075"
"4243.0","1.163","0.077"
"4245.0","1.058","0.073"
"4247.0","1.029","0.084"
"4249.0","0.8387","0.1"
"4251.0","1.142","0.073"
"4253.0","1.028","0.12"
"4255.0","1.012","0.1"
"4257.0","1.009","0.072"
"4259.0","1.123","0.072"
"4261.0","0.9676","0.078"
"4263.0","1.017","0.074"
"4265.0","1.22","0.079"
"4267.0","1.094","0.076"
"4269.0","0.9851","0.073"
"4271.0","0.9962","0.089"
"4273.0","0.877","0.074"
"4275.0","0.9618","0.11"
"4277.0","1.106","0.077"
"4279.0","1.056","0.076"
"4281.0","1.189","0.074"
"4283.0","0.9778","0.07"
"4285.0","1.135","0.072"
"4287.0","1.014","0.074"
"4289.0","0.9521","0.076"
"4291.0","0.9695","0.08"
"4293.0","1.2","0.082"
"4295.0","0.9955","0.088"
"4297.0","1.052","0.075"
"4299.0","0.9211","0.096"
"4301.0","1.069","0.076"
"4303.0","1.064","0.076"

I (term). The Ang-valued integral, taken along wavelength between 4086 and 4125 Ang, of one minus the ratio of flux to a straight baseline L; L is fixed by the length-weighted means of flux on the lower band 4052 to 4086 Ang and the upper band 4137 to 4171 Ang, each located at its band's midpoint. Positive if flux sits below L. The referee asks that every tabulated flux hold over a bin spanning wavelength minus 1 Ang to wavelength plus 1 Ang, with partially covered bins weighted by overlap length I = 5.3 Ang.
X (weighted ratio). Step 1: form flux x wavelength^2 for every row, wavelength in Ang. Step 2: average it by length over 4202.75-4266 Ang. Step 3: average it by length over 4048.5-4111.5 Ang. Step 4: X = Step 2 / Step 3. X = 1.1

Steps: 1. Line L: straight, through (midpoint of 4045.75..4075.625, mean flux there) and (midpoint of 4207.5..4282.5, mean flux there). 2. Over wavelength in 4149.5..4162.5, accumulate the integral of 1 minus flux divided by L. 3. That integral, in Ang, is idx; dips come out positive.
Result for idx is -0.24 Ang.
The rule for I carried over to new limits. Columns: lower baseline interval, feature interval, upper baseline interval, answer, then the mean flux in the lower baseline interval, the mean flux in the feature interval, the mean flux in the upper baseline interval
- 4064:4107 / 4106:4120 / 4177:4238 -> 1.4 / 0.955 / 0.871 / 1.01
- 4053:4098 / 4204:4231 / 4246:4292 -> 0.7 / 1.01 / 0.998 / 1.03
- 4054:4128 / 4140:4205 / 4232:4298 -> -1.0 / 0.981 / 1.02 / 1.04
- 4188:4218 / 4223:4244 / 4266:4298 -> -1.0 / 0.967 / 1.04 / 1.04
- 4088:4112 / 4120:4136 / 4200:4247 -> -3.7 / 0.844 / 1.09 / 1.02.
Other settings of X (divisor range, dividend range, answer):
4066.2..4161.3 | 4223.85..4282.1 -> 1.13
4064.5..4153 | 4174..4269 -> 1.10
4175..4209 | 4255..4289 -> 1.06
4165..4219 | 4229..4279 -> 1.06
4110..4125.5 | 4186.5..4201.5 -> 1.04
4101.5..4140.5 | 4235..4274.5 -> 1.14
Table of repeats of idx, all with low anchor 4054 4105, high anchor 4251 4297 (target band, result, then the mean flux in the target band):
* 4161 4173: 0.04 Ang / 1.01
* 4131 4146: -0.55 Ang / 1.04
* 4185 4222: 1.37 Ang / 0.986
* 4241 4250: 0.05 Ang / 1.03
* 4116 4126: -0.70 Ang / 1.07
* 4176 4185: -0.47 Ang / 1.07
